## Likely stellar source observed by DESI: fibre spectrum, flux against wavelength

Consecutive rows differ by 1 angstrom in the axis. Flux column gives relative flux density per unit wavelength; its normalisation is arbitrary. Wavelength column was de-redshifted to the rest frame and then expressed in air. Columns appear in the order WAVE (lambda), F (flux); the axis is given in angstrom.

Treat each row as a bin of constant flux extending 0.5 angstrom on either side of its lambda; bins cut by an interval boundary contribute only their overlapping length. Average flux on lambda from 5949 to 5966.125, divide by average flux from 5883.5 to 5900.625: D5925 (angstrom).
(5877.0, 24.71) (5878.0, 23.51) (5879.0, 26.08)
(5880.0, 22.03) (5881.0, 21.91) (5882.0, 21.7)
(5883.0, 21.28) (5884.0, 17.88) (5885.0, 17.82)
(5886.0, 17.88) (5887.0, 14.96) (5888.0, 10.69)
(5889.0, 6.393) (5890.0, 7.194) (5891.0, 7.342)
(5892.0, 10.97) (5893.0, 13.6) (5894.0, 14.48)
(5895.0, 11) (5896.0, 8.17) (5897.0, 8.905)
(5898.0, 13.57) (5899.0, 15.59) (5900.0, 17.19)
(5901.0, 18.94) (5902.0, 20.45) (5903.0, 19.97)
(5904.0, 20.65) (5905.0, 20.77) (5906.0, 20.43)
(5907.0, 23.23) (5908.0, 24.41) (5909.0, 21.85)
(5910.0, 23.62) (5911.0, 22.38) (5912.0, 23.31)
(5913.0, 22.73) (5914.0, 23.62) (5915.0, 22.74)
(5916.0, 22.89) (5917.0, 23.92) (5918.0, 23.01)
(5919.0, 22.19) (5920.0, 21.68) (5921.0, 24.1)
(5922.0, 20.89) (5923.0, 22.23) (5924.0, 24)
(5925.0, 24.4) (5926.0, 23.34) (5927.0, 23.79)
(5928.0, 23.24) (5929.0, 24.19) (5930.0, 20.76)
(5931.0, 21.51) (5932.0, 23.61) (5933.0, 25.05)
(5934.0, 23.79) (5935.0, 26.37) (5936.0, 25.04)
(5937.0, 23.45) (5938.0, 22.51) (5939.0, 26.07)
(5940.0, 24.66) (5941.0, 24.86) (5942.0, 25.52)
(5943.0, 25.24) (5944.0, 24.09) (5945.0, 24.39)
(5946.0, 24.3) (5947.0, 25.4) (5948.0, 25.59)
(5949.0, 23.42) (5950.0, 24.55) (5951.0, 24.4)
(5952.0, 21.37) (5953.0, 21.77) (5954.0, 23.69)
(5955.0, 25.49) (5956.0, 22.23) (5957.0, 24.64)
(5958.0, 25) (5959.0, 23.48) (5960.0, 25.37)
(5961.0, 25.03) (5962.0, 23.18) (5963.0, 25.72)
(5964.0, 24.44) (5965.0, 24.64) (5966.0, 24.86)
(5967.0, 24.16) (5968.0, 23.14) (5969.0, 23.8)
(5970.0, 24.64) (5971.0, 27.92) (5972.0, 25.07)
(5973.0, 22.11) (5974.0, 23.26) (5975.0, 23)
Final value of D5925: 1.91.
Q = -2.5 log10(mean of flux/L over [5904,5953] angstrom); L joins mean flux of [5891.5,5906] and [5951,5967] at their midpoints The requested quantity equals -0.20 mag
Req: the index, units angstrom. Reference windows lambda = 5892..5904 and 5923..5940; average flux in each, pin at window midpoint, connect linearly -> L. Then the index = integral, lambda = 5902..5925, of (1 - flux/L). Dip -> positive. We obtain -4.4 angstrom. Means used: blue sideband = 14.8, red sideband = 23.8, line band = 22.5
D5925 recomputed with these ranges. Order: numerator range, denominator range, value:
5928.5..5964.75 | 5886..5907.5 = 1.66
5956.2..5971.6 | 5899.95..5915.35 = 1.13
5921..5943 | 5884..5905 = 1.69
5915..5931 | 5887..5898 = 2.23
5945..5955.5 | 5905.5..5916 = 1.05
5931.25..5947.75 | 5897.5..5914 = 1.19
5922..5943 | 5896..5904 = 1.48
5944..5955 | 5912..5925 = 1.05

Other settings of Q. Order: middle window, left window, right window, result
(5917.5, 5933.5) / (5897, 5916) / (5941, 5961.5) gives -0.04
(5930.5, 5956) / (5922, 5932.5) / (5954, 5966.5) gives -0.02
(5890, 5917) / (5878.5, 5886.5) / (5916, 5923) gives 0.21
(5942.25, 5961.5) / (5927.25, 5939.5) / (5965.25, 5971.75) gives 0.00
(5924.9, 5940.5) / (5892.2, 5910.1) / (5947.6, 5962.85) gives -0.13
